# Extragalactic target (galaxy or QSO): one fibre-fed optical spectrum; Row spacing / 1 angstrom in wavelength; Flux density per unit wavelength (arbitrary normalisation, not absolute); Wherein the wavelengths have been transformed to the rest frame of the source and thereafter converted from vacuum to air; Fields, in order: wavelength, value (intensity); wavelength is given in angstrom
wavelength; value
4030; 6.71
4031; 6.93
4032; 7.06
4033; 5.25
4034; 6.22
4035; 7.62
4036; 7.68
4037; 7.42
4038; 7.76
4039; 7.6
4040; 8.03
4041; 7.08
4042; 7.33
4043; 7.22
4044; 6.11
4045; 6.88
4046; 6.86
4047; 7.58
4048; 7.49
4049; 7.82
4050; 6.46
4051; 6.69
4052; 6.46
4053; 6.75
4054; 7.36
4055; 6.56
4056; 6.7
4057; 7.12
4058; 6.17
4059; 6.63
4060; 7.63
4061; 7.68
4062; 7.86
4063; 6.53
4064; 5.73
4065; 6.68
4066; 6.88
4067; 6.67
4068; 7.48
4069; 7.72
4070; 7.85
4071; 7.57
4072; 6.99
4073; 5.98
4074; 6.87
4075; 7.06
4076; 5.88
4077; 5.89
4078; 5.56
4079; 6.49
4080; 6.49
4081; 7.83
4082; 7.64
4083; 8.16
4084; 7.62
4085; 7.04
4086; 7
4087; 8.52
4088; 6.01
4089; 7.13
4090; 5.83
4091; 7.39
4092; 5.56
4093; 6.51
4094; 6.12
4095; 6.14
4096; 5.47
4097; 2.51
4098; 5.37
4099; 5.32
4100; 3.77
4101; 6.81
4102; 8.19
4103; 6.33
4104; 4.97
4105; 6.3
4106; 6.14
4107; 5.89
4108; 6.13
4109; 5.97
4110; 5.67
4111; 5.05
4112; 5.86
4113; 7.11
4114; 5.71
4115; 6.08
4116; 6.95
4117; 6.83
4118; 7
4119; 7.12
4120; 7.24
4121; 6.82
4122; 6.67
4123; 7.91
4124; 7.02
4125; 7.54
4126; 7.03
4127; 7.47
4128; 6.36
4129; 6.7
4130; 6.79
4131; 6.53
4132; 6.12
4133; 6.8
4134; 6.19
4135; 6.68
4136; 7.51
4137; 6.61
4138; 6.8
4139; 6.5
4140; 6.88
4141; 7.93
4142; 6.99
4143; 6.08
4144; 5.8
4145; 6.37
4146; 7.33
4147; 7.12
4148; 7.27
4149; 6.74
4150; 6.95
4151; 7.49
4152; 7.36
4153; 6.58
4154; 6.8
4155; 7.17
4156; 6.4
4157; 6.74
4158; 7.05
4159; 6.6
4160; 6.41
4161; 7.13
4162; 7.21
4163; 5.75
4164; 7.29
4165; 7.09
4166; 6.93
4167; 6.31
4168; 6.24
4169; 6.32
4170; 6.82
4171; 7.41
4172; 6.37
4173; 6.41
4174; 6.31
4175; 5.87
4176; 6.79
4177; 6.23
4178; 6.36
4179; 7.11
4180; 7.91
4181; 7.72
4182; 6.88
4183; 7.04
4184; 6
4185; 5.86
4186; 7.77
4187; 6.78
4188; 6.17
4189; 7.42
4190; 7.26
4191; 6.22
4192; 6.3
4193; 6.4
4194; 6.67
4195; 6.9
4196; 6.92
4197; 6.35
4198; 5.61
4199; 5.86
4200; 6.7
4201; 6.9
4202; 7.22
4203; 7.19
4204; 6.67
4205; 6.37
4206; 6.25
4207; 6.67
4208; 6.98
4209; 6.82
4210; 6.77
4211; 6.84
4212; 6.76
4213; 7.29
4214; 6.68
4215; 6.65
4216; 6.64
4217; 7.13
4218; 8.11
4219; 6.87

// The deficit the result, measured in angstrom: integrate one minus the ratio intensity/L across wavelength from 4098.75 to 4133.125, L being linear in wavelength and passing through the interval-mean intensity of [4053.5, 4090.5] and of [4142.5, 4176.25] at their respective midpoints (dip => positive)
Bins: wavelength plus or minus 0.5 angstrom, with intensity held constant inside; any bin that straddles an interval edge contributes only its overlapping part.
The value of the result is 1.8 angstrom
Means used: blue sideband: 6.94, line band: 6.47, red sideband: 6.72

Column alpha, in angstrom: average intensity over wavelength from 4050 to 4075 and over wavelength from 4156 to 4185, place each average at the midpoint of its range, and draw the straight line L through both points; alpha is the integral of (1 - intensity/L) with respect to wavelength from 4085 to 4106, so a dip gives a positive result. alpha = 2.4 angstrom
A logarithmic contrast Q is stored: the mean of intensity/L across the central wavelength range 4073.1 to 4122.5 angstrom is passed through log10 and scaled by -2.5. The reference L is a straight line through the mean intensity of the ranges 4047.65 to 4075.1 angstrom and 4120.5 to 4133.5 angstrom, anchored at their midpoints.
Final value 0.09 mag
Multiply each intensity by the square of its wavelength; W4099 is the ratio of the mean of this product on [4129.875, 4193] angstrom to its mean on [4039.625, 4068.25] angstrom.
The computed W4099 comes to 1.02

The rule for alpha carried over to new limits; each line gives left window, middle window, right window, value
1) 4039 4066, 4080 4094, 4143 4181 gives -0.2 angstrom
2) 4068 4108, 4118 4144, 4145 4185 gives -0.9 angstrom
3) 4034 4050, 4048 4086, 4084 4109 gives -1.0 angstrom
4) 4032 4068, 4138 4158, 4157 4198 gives -0.3 angstrom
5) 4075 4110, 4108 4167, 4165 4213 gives -2.5 angstrom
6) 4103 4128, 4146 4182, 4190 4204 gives -1.4 angstrom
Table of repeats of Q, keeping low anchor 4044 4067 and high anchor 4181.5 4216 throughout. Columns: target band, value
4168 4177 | 0.04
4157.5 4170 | 0.01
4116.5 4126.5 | -0.05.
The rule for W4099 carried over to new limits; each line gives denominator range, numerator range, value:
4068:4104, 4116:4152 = 1.08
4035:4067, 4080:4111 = 0.91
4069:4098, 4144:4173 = 1.07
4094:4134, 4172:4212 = 1.10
